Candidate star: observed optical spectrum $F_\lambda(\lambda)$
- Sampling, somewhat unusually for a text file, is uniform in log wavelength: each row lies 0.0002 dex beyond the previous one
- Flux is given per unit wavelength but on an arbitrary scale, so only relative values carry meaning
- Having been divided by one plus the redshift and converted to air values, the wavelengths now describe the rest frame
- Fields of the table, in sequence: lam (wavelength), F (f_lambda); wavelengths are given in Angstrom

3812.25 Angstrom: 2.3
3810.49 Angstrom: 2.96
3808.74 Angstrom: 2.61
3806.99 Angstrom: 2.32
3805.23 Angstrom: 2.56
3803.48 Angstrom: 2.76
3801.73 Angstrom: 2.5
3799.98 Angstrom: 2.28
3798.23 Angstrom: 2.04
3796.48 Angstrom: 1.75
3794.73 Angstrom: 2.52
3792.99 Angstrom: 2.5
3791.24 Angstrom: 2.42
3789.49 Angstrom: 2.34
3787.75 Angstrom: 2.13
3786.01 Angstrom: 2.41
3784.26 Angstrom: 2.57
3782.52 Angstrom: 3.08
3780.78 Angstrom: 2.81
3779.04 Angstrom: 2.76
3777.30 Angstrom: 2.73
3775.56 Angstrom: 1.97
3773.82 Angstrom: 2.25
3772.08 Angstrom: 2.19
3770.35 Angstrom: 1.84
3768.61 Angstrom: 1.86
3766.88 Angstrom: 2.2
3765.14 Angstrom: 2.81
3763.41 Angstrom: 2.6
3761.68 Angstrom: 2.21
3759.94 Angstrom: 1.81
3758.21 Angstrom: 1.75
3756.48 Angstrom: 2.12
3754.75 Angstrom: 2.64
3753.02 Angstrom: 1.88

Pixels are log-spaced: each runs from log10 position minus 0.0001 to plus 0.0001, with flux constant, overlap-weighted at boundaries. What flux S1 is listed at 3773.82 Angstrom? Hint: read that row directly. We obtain 2.25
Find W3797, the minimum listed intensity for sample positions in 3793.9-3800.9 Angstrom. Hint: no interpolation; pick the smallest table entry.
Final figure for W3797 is 1.75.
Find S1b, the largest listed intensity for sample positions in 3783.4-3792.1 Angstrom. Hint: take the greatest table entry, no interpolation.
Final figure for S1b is 2.57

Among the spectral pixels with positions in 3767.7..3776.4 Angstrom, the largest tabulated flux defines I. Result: 2.25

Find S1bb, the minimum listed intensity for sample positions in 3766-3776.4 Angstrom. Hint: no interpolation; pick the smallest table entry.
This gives 1.84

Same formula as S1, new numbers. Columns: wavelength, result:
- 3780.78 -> 2.81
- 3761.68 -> 2.21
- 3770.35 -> 1.84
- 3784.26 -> 2.57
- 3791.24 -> 2.42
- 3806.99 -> 2.32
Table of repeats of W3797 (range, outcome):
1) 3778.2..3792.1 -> 2.13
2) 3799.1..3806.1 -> 2.28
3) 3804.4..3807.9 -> 2.32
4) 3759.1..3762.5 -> 1.81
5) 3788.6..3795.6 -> 2.34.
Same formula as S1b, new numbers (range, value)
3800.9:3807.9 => 2.76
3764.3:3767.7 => 2.81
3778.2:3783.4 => 3.08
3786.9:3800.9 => 2.52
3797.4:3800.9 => 2.28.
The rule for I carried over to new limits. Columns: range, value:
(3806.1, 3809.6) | 2.61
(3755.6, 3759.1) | 2.12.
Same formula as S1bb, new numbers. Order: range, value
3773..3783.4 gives 1.97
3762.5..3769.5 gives 1.86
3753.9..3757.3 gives 2.12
